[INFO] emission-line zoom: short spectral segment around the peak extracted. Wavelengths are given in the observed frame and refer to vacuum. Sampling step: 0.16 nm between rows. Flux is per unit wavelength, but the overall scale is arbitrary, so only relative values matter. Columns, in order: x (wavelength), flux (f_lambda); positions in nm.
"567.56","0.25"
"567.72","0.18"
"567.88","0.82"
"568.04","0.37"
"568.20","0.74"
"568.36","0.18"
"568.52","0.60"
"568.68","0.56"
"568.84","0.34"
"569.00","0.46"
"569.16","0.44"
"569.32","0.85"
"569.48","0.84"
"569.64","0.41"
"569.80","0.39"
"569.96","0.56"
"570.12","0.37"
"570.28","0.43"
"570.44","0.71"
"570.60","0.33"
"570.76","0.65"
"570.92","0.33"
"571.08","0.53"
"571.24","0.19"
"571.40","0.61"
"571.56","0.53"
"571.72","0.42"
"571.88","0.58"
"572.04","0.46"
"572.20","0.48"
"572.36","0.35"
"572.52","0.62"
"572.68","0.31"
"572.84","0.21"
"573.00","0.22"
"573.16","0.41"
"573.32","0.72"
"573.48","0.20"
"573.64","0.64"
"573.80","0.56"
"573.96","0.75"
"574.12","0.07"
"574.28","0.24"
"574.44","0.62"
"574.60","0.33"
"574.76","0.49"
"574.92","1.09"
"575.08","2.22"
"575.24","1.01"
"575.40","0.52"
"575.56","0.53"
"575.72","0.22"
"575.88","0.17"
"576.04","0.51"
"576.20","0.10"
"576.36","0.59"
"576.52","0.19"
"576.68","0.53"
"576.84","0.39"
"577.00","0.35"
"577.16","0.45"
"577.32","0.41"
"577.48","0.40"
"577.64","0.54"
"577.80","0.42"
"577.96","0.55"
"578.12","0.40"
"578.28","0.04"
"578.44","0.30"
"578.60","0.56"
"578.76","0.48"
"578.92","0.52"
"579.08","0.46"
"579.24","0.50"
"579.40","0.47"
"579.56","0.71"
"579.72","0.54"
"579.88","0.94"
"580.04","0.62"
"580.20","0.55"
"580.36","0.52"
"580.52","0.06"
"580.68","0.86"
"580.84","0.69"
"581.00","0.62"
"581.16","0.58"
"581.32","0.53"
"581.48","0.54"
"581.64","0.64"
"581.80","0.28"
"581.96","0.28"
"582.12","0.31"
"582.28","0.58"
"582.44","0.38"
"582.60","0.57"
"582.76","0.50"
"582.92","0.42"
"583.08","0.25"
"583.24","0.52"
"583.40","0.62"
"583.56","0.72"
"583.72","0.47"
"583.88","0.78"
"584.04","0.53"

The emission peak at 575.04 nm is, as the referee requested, H-beta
